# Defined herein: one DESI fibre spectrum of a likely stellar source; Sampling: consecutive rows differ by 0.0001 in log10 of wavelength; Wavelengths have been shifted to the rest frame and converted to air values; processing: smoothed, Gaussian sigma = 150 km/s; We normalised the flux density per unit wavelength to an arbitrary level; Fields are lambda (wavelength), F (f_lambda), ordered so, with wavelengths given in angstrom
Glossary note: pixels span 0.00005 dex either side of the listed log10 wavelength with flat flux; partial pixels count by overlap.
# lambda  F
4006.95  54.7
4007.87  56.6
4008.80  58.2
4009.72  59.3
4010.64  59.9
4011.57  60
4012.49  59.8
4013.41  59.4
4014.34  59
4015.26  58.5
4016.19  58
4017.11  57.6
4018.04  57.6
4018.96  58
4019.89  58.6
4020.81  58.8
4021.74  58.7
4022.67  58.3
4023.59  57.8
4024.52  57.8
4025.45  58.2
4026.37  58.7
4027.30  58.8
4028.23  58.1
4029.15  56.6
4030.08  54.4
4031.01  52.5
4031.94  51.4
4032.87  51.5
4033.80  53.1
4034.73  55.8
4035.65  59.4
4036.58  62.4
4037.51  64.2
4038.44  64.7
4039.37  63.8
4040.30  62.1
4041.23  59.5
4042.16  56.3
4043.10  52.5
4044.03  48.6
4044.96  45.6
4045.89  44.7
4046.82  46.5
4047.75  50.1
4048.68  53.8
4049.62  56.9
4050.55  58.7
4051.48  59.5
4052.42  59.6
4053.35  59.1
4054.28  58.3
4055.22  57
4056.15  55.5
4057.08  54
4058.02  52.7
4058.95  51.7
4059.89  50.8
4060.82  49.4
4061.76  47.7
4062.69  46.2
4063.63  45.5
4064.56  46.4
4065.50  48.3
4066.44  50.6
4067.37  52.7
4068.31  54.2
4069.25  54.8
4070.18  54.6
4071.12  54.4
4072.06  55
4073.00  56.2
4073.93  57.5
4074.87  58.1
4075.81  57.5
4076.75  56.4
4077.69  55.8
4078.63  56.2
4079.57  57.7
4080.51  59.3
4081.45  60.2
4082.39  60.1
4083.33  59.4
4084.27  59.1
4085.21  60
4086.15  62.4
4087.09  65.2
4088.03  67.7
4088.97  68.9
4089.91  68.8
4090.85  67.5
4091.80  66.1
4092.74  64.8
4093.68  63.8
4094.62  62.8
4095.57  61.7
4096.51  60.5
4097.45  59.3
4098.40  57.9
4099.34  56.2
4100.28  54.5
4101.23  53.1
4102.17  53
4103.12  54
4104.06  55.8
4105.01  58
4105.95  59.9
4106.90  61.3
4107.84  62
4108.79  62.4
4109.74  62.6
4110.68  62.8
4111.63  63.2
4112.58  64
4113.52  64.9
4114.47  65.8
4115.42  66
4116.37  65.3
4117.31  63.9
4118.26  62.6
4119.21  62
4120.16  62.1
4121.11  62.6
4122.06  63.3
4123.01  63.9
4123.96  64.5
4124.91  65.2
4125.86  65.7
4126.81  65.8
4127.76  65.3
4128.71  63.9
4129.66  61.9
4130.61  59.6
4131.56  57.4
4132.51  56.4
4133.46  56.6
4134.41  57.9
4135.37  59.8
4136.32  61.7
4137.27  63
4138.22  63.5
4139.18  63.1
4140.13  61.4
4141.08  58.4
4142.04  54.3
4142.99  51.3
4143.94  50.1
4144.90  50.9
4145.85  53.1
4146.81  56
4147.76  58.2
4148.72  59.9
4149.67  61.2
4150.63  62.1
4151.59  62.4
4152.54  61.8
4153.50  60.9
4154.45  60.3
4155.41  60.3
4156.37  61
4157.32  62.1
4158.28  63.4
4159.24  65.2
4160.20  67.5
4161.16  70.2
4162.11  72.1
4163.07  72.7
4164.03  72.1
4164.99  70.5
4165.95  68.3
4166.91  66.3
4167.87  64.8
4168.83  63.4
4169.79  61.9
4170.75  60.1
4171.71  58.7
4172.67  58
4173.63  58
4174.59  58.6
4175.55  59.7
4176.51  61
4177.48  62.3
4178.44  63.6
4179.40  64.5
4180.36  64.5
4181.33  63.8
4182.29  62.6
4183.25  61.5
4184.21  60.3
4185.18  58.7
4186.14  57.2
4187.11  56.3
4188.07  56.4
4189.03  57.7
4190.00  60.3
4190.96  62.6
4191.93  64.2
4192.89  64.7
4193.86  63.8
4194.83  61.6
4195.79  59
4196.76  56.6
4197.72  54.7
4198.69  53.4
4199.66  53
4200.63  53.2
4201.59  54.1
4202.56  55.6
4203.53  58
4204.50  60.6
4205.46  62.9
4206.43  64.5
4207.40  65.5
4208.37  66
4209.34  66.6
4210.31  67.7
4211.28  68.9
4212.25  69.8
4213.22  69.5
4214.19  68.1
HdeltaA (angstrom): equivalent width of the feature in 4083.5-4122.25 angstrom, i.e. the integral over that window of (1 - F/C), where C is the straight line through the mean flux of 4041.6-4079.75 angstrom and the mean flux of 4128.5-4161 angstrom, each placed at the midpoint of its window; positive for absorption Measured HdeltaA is -3.7 angstrom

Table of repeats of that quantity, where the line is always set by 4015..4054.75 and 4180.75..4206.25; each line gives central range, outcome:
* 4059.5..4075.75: 1.44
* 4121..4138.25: -1.16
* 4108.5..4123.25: -1.46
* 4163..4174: -1.06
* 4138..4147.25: 0.36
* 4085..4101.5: -1.42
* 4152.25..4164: -1.33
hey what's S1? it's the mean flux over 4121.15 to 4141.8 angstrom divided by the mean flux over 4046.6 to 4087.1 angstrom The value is 1.1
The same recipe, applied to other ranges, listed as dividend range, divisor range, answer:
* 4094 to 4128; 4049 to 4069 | 1.16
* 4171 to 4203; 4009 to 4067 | 1.07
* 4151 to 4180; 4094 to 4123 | 1.05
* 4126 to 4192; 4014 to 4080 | 1.11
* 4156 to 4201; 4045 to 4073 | 1.18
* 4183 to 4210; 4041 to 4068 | 1.14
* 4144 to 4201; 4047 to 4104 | 1.08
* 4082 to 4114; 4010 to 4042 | 1.05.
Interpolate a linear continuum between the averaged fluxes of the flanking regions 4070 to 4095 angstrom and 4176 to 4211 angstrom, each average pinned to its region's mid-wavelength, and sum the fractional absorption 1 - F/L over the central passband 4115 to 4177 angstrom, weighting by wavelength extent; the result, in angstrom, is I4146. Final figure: -1.3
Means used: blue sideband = 60.6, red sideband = 60.6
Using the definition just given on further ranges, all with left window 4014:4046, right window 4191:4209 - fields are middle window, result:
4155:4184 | -2.3 angstrom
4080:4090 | -0.8 angstrom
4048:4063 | 0.8 angstrom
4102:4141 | -2.3 angstrom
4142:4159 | 0.1 angstrom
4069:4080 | 0.3 angstrom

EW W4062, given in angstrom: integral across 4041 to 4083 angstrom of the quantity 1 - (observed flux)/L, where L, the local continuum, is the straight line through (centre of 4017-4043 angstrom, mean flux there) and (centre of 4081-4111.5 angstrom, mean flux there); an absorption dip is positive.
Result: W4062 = 3.9 angstrom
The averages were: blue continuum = 57.9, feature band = 53.9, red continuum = 61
